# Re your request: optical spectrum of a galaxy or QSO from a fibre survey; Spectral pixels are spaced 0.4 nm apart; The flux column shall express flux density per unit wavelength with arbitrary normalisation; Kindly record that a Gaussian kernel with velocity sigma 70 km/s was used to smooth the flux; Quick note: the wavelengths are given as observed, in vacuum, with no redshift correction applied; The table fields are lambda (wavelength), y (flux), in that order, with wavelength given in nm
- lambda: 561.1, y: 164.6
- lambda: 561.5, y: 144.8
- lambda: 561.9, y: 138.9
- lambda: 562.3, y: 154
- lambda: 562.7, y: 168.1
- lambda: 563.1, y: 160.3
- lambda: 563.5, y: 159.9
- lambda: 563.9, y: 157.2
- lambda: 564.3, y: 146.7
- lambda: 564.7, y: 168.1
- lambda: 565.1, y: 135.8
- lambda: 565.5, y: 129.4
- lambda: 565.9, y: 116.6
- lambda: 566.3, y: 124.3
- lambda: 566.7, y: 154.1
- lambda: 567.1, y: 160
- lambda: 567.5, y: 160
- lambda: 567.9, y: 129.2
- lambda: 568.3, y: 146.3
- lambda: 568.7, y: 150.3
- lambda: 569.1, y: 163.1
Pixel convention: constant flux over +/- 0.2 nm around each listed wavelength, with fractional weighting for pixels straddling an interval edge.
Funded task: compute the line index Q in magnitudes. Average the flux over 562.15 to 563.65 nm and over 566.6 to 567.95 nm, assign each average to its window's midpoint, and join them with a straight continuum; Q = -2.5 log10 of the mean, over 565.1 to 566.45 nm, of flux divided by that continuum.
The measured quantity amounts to 0.24 mag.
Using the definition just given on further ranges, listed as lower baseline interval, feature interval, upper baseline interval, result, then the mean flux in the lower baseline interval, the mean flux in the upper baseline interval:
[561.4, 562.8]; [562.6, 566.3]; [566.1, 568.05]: 0.01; 151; 146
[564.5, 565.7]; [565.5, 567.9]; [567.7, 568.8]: 0.02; 144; 141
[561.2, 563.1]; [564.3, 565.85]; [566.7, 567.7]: 0.10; 153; 159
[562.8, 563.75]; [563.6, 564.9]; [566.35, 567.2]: 0.00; 161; 151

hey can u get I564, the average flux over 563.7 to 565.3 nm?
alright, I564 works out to 152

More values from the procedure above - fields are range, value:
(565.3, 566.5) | 123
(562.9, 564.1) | 159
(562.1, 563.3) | 161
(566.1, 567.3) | 146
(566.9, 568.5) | 149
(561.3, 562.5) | 146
